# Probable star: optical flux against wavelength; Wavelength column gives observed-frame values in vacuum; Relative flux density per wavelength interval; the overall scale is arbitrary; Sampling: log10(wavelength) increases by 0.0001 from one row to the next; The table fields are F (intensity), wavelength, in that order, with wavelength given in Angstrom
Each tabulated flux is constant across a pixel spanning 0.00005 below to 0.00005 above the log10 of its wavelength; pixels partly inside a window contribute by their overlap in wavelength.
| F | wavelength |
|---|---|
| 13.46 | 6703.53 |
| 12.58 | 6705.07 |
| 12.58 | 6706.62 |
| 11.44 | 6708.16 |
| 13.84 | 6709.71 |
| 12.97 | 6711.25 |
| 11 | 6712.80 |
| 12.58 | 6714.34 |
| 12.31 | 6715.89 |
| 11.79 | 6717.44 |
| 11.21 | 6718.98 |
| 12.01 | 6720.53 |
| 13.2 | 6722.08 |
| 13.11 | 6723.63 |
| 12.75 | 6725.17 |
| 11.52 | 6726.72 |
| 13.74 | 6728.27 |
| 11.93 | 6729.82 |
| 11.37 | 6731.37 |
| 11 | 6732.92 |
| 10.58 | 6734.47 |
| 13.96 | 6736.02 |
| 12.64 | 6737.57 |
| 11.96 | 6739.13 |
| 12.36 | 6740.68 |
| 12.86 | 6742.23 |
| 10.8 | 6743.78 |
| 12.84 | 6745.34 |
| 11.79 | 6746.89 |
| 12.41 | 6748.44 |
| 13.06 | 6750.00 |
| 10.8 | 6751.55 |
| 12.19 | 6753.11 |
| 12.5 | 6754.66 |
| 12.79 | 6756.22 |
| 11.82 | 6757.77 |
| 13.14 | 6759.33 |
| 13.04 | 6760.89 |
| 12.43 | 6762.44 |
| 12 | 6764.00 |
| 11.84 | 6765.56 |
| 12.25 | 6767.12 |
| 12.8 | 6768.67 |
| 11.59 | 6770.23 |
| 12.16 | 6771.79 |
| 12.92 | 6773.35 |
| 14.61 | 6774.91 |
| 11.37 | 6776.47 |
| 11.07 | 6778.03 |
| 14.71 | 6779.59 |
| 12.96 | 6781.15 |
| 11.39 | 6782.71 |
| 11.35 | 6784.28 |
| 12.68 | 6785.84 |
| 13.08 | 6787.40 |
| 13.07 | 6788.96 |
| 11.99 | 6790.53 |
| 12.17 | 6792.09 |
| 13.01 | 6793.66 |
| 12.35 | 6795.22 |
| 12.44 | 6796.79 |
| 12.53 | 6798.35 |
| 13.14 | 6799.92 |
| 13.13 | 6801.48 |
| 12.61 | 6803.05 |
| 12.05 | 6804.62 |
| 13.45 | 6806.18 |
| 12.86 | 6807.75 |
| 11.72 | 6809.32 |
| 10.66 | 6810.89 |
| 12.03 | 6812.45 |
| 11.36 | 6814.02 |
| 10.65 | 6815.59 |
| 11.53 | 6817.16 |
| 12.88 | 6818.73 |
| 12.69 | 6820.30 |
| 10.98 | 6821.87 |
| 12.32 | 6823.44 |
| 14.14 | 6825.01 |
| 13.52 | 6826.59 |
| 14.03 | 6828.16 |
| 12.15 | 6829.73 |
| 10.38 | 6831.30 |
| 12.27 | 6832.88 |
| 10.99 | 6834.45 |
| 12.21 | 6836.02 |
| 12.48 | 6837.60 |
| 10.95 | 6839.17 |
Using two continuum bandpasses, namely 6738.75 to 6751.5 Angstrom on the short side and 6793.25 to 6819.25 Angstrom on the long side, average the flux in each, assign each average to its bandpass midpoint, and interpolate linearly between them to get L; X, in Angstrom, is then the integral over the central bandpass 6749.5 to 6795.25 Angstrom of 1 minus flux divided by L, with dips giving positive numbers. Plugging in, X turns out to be -0.8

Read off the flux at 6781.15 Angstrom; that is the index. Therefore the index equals 12.96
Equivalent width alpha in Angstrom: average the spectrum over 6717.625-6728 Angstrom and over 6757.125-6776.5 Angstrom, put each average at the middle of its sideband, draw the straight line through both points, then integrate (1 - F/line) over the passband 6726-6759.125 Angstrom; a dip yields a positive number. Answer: 0.70 Angstrom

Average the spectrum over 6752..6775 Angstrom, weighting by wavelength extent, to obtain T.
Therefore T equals 12.5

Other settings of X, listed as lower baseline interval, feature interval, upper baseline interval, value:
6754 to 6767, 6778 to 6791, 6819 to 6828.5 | 0.0 Angstrom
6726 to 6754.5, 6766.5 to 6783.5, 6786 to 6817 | -0.4 Angstrom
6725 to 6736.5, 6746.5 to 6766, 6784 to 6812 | -0.2 Angstrom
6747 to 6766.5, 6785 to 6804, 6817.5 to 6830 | -0.1 Angstrom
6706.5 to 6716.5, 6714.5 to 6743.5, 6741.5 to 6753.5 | 0.0 Angstrom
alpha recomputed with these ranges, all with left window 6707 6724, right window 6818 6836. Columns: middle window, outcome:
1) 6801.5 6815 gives 0.26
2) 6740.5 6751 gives 0.05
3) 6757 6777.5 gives -0.17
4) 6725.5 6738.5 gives 0.21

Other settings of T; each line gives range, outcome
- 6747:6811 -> 12.5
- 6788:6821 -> 12.3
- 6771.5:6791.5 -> 12.6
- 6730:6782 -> 12.3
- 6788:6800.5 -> 12.6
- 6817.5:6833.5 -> 12.5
